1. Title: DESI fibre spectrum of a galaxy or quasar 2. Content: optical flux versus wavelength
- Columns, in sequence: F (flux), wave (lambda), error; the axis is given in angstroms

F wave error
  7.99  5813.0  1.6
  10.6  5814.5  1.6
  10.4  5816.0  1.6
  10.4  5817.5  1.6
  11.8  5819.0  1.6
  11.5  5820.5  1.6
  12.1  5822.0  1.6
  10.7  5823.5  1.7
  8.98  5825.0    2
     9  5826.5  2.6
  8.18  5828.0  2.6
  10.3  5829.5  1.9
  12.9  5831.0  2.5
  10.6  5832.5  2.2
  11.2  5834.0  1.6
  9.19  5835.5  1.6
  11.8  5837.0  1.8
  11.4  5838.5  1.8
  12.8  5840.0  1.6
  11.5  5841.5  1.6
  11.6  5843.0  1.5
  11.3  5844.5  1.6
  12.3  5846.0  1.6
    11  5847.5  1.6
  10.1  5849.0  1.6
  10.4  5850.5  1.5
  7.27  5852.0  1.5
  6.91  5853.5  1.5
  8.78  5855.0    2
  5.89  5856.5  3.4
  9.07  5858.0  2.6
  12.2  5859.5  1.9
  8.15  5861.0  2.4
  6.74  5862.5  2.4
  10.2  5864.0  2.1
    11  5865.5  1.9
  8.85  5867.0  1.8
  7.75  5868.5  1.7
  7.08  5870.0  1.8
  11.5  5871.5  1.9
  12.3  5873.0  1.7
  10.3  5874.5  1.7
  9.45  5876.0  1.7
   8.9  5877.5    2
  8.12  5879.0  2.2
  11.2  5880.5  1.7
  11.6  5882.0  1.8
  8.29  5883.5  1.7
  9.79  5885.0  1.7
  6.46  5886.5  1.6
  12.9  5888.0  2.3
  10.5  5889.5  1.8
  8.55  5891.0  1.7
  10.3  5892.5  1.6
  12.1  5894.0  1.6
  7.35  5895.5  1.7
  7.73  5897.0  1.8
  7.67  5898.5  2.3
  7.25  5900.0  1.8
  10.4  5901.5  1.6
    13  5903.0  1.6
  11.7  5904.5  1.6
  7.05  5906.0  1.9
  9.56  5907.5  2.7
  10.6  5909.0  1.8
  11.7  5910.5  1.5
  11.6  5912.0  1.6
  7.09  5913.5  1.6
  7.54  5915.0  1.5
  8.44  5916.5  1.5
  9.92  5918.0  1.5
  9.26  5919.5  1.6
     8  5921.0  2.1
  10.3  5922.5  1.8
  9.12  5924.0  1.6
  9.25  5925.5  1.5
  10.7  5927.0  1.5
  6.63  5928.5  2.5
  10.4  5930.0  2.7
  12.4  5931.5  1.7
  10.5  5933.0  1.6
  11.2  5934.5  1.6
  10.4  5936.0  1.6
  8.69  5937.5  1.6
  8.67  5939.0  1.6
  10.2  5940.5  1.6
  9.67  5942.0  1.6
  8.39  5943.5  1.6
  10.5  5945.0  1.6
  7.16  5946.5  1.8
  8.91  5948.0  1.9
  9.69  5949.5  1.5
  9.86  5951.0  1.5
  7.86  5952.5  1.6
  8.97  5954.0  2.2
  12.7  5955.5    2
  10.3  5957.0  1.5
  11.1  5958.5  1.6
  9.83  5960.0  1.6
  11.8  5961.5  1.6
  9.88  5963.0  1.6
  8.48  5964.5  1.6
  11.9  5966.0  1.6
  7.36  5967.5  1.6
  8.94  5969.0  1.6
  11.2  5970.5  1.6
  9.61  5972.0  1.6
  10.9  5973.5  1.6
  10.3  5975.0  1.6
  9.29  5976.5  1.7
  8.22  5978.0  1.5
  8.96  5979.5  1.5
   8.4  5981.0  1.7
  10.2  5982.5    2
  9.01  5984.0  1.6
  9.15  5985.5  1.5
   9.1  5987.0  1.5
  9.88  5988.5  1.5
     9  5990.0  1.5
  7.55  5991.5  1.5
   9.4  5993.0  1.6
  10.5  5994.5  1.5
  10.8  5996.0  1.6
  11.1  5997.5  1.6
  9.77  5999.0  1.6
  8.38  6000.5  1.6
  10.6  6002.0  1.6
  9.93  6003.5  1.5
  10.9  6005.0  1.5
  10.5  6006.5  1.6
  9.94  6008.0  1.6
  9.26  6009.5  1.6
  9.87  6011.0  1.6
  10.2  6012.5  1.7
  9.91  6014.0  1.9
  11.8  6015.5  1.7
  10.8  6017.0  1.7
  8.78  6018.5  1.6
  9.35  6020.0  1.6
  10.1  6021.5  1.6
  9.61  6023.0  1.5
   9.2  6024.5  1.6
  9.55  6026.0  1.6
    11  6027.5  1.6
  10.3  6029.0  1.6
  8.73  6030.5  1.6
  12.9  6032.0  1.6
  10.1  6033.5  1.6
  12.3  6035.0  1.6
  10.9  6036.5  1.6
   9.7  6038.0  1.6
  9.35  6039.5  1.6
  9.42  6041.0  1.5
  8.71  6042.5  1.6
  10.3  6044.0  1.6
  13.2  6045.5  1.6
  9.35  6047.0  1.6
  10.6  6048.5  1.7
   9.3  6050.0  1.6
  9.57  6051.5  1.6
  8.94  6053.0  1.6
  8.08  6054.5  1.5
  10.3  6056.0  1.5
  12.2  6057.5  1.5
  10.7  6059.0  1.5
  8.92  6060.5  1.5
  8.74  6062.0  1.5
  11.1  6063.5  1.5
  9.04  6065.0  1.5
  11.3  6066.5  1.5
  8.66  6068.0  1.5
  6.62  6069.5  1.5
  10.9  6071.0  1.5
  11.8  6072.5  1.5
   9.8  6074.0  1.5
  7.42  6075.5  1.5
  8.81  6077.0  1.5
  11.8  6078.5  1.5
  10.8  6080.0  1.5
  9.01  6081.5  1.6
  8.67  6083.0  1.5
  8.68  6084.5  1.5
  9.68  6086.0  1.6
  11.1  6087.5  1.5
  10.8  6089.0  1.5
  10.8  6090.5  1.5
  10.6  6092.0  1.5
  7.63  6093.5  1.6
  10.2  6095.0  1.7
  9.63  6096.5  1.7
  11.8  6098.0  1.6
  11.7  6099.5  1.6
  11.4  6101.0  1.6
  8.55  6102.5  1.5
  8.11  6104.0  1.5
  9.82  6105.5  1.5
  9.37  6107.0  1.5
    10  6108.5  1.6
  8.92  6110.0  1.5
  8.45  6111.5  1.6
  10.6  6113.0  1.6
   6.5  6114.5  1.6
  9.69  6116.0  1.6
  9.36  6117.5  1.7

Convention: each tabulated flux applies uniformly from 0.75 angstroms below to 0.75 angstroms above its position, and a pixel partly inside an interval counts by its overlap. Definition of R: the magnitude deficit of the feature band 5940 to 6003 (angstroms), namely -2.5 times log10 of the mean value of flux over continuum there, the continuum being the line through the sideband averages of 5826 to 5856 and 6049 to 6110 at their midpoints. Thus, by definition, 0.05 mag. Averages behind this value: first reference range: 10.4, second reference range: 9.8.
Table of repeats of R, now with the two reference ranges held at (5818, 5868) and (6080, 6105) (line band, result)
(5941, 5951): 0.10 mag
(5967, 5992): 0.09 mag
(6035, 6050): -0.03 mag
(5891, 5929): 0.08 mag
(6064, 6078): 0.06 mag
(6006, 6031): 0.01 mag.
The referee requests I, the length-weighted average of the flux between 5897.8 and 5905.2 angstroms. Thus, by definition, 10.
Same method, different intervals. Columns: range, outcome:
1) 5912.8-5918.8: 8.27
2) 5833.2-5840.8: 11.3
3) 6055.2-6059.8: 11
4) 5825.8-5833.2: 10.2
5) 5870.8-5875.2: 11.4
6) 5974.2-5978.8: 9.28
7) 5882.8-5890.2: 9.59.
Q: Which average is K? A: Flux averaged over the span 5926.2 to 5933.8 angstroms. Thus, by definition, 10.1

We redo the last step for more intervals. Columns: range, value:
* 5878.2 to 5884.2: 9.81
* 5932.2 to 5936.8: 10.7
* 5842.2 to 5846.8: 11.7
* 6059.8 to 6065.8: 9.47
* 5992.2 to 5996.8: 10.2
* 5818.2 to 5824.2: 11.5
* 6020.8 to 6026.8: 9.62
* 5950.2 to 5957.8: 9.94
